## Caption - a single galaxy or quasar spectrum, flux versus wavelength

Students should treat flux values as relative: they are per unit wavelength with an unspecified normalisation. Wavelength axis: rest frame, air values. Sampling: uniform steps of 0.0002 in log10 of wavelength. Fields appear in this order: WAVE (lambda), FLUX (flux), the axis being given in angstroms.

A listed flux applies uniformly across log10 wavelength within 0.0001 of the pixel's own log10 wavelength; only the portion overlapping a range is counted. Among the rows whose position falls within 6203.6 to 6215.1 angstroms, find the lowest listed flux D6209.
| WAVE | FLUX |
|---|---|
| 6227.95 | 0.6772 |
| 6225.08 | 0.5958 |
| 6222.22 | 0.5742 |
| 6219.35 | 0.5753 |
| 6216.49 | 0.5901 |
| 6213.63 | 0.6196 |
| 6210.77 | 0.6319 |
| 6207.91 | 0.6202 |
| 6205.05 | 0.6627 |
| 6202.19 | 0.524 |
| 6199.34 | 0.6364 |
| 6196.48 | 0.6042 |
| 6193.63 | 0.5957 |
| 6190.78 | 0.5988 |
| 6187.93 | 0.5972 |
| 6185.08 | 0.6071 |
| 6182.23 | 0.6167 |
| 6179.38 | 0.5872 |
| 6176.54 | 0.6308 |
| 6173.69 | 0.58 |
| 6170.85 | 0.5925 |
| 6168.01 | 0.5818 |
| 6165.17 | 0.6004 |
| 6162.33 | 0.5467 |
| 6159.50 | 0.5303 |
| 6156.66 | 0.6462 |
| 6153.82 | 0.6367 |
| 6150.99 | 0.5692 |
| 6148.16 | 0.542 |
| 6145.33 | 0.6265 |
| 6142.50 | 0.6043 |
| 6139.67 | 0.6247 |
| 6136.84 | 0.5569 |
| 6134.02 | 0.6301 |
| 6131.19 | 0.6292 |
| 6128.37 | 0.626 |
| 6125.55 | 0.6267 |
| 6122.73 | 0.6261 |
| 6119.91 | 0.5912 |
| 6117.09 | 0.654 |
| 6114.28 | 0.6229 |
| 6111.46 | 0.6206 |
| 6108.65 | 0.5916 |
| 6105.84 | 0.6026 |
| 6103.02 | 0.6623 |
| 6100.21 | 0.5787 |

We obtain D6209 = 0.6196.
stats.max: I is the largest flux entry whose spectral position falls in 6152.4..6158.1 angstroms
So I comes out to 0.6462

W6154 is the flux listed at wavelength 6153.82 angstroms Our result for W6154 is 0.6367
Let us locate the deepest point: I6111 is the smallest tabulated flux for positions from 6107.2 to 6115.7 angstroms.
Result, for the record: 0.5916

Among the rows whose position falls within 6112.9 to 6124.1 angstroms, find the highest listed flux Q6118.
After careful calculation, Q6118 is 0.654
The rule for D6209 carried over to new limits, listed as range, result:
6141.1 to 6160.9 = 0.5303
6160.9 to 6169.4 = 0.5467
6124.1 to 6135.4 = 0.626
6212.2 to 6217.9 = 0.5901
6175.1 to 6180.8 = 0.5872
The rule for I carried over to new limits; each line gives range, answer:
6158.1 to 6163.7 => 0.5467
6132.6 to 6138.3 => 0.6301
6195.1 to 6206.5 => 0.6627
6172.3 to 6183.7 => 0.6308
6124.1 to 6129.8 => 0.6267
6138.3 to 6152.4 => 0.6265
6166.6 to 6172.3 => 0.5925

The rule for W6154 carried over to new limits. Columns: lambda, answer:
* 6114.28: 0.6229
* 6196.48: 0.6042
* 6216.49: 0.5901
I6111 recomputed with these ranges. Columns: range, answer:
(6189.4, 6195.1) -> 0.5957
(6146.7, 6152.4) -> 0.542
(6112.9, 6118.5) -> 0.6229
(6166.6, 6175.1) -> 0.58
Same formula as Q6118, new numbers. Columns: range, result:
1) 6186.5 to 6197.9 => 0.6042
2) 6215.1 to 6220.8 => 0.5901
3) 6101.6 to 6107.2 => 0.6623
